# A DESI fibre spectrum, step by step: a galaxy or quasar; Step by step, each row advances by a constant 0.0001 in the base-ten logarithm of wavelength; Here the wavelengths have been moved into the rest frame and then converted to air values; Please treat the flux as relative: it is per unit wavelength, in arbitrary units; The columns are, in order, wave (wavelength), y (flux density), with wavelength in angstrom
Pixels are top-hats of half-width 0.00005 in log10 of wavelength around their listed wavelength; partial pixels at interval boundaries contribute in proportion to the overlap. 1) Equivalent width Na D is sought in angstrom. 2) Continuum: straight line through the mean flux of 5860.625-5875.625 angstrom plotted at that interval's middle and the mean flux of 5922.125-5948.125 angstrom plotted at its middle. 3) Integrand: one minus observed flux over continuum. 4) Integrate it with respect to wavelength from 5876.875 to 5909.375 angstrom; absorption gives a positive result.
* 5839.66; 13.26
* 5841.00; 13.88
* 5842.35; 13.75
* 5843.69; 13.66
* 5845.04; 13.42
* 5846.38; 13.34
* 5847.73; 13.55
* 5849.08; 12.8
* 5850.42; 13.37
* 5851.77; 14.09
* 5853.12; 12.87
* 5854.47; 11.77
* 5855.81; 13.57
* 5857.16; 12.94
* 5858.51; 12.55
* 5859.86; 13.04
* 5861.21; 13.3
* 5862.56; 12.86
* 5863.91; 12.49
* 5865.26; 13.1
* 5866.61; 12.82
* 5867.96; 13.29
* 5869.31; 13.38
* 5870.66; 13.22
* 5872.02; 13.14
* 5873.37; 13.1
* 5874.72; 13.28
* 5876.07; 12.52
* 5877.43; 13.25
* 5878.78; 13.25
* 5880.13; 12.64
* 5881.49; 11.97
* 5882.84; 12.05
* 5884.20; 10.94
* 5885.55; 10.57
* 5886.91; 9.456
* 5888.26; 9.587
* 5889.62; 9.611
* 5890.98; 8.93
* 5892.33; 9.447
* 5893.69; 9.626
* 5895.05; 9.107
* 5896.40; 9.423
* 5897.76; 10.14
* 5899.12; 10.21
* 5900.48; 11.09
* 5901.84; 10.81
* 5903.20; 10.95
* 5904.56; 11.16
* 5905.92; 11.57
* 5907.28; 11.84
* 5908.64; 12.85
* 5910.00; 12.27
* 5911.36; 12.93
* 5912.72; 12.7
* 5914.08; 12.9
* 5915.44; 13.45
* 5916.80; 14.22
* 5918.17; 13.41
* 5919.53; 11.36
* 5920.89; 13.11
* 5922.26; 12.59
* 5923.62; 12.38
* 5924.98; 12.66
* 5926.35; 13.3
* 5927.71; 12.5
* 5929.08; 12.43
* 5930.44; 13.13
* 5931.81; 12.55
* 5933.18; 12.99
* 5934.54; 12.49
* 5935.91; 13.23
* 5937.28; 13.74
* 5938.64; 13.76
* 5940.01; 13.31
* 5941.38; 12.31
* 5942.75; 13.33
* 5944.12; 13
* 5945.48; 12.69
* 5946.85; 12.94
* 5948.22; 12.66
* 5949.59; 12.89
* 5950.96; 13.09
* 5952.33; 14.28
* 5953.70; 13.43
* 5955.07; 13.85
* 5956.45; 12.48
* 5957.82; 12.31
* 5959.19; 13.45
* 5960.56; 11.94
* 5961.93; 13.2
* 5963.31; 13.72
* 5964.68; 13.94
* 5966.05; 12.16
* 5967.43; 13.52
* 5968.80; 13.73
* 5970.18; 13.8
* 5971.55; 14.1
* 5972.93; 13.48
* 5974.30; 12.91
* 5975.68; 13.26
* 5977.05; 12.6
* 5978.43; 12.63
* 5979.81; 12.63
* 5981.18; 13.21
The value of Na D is 5.4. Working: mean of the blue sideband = 13.1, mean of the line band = 10.8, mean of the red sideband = 12.9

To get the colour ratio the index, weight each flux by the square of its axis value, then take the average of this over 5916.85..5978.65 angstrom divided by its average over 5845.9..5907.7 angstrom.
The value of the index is 1.12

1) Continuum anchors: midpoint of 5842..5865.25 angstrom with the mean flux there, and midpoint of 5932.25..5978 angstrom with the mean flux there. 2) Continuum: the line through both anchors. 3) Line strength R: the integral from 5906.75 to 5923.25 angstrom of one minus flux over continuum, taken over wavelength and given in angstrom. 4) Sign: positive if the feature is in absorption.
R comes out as 0.44 angstrom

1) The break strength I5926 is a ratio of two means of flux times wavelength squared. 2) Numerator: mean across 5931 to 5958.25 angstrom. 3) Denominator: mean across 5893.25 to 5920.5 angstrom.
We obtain 1.1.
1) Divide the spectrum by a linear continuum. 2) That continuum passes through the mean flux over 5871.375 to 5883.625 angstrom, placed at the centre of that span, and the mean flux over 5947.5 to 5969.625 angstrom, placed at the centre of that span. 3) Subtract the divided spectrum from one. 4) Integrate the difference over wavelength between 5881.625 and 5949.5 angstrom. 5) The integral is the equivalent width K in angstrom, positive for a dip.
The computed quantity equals 5.5 angstrom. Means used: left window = 12.8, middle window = 11.9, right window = 13.2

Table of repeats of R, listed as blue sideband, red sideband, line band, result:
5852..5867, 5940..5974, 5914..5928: 0.17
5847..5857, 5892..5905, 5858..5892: -1.27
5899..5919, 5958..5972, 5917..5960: -0.61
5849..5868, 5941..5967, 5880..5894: 2.83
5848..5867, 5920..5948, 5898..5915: 1.55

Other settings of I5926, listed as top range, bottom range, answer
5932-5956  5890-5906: 1.32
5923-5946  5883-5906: 1.29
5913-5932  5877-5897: 1.22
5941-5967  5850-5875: 1.03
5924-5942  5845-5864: 1.02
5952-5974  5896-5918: 1.14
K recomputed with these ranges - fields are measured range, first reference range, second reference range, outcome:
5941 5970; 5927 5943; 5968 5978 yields 0.2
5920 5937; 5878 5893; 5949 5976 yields -0.8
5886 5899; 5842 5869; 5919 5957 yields 3.5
